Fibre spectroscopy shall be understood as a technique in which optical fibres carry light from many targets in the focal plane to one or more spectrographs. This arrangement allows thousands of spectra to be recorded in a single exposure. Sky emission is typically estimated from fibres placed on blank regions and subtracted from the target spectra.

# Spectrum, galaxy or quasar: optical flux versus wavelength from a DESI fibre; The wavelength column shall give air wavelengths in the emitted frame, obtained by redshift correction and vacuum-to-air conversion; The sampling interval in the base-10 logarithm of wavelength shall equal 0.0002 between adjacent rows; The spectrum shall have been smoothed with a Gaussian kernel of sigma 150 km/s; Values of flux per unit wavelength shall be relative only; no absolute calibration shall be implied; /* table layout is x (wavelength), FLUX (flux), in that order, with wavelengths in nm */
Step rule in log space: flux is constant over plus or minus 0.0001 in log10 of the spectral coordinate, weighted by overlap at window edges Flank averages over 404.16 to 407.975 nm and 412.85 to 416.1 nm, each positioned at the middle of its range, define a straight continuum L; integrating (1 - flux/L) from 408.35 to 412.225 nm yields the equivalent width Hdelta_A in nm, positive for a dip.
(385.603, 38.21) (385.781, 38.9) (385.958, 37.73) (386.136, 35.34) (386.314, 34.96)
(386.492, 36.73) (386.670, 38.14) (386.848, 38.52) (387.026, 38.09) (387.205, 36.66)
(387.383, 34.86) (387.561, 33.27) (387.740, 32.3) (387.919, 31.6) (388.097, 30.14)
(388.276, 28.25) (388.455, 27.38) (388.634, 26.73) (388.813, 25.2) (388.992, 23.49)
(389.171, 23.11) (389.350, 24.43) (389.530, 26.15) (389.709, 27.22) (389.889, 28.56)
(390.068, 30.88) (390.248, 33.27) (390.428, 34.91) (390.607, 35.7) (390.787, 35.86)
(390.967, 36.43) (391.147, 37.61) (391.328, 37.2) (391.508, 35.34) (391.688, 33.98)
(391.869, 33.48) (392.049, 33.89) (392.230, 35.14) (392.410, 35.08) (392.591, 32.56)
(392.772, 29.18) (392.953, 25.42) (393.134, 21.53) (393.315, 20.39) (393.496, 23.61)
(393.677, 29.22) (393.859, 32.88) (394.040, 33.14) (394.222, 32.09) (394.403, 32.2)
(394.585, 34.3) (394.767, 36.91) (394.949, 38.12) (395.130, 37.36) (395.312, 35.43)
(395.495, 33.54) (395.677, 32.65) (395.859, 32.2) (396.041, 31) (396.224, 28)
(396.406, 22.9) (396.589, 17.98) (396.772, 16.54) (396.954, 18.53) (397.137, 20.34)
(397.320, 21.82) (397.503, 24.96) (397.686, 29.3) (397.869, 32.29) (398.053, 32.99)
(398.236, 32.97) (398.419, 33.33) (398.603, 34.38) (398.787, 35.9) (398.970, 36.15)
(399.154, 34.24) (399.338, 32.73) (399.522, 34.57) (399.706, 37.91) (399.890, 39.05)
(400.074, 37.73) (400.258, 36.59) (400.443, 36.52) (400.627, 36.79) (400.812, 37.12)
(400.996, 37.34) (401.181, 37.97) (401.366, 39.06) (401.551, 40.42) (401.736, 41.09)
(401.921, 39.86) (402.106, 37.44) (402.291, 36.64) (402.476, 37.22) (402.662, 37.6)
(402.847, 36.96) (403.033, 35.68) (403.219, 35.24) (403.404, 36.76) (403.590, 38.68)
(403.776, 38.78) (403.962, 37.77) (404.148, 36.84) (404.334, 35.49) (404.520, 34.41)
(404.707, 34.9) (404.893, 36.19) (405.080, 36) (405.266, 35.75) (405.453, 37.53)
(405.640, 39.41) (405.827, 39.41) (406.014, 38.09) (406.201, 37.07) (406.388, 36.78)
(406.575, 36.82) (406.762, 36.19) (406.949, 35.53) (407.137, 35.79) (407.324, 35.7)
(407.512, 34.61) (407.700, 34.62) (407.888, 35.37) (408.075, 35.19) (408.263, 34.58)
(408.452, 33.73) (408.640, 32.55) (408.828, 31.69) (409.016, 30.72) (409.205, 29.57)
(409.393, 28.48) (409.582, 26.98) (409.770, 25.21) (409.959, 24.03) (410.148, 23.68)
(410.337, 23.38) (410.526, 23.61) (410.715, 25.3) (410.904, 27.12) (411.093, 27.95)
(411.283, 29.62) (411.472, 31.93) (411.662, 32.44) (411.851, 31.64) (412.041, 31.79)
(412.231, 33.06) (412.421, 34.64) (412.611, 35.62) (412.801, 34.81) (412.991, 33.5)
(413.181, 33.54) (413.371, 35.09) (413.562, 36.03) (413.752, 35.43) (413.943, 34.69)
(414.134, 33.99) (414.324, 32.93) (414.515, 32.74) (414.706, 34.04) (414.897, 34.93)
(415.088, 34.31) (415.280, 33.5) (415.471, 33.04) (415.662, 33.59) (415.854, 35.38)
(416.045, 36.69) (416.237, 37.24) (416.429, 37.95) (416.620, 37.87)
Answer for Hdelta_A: 0.73 nm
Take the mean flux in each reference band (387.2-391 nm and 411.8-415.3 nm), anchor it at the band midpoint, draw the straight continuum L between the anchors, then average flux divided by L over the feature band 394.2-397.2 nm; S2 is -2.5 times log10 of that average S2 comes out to 0.06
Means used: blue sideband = 30.1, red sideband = 34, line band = 29.4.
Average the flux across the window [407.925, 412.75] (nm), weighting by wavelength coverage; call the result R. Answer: 29.9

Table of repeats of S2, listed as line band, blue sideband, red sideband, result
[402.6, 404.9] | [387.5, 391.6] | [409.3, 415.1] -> -0.18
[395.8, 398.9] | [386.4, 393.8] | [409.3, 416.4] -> 0.15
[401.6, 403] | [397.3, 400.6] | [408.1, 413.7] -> -0.16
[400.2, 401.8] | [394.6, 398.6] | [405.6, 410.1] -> -0.23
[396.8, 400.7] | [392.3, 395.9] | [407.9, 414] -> -0.03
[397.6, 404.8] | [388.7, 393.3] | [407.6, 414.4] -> -0.17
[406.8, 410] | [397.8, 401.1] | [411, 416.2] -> 0.07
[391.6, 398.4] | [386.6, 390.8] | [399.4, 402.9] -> 0.16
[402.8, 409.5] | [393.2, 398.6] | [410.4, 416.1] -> -0.14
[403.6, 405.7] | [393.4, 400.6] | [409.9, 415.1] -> -0.17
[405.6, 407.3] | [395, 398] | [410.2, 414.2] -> -0.23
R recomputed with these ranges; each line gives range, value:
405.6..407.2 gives 37.2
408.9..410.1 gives 27.4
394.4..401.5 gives 32.4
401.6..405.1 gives 37.1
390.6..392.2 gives 35.5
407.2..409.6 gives 32.8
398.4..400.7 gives 35.9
